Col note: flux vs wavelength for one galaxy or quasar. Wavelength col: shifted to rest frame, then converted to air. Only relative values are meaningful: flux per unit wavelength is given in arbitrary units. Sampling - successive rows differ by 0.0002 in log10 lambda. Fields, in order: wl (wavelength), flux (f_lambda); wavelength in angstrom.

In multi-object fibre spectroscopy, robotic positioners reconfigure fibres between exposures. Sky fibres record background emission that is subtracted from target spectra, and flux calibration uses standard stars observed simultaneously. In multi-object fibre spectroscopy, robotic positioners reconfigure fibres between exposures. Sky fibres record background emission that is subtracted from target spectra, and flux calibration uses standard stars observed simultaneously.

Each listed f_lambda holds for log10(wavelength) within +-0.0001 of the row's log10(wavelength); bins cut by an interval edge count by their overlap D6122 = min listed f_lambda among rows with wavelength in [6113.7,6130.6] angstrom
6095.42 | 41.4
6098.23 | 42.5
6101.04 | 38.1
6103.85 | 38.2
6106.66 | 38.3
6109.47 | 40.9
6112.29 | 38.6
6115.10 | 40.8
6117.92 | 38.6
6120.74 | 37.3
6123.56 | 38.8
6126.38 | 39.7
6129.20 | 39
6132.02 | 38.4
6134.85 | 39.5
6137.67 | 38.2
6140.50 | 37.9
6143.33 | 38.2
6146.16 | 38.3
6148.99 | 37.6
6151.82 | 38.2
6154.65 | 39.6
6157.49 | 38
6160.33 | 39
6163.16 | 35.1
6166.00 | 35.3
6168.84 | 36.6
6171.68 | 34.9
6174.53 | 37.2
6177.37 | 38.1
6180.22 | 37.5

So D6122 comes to 37.3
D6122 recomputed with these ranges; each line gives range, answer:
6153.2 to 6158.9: 38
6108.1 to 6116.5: 38.6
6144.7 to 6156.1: 37.6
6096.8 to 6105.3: 38.1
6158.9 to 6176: 34.9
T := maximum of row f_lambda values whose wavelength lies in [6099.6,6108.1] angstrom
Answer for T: 38.3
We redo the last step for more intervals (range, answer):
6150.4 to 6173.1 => 39.6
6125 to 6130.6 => 39.7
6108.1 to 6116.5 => 40.9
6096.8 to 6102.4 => 42.5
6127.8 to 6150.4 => 39.5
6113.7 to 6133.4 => 40.8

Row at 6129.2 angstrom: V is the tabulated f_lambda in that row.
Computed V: 39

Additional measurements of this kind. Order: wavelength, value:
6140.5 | 37.9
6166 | 35.3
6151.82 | 38.2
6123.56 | 38.8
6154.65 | 39.6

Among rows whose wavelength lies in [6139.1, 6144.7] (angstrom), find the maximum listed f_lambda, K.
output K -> 38.2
